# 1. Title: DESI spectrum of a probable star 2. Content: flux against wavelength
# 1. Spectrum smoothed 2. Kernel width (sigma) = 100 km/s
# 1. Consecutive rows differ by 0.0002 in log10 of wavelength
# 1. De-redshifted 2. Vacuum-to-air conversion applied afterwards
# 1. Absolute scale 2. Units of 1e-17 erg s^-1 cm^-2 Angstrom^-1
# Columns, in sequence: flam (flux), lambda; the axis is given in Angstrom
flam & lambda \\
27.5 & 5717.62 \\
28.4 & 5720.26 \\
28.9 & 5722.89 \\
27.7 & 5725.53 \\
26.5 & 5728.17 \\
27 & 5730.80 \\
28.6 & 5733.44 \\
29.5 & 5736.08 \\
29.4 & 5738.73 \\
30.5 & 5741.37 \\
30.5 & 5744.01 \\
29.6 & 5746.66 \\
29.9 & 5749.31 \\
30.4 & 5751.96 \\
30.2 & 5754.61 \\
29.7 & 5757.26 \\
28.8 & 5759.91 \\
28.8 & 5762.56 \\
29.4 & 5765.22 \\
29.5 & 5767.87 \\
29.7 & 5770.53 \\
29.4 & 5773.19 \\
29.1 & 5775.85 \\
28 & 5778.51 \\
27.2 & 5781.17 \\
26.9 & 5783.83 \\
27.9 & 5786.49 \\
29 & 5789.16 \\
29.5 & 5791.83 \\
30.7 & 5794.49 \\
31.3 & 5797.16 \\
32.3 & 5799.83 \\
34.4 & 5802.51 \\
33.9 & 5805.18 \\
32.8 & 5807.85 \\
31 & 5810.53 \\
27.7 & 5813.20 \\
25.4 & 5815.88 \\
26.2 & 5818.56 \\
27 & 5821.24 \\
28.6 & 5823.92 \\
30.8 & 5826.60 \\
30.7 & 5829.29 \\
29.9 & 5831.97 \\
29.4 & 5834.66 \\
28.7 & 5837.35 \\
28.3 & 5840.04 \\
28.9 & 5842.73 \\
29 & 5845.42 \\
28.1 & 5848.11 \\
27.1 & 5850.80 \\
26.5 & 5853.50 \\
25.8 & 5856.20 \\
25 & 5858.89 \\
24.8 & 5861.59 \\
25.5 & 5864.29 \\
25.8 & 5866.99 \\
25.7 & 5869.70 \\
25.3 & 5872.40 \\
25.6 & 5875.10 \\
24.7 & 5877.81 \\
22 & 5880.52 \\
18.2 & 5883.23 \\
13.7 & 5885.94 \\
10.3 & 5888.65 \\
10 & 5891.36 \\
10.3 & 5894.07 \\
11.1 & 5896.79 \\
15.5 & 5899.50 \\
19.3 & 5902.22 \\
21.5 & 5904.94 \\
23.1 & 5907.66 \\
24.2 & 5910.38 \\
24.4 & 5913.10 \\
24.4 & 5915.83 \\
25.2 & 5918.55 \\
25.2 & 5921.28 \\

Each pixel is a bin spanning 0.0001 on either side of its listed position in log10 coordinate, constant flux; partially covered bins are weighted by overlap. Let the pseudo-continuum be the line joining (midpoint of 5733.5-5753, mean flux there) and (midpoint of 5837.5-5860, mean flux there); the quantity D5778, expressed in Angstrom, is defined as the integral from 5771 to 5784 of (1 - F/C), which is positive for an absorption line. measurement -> 0.3 Angstrom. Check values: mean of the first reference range 29.9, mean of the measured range 28.3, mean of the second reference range 27.4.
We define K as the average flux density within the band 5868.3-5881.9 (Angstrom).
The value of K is 24.6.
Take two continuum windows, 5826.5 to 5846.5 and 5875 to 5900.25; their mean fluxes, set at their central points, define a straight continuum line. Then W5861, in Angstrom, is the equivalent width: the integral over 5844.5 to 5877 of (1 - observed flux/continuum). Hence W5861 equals -4.9 Angstrom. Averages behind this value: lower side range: 29.4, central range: 26.1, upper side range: 15.7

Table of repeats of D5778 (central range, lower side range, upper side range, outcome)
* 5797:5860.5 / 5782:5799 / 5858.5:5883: -4.7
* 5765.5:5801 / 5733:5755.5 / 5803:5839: 0.5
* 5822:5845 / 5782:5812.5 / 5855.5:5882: -1.3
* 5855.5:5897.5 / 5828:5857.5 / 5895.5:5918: 7.4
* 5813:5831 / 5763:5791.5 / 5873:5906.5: -3.1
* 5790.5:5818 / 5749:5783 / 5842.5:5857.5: -2.3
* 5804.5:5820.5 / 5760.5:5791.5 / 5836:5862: -0.7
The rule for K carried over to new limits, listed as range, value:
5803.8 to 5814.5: 31.4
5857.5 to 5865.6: 25.1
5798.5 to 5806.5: 33.5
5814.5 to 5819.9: 25.8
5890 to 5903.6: 13.3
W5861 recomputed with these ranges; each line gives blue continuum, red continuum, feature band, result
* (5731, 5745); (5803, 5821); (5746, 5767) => -0.1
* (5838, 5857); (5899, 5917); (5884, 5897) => 6.8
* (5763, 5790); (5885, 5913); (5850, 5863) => -3.3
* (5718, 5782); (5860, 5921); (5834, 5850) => -3.5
